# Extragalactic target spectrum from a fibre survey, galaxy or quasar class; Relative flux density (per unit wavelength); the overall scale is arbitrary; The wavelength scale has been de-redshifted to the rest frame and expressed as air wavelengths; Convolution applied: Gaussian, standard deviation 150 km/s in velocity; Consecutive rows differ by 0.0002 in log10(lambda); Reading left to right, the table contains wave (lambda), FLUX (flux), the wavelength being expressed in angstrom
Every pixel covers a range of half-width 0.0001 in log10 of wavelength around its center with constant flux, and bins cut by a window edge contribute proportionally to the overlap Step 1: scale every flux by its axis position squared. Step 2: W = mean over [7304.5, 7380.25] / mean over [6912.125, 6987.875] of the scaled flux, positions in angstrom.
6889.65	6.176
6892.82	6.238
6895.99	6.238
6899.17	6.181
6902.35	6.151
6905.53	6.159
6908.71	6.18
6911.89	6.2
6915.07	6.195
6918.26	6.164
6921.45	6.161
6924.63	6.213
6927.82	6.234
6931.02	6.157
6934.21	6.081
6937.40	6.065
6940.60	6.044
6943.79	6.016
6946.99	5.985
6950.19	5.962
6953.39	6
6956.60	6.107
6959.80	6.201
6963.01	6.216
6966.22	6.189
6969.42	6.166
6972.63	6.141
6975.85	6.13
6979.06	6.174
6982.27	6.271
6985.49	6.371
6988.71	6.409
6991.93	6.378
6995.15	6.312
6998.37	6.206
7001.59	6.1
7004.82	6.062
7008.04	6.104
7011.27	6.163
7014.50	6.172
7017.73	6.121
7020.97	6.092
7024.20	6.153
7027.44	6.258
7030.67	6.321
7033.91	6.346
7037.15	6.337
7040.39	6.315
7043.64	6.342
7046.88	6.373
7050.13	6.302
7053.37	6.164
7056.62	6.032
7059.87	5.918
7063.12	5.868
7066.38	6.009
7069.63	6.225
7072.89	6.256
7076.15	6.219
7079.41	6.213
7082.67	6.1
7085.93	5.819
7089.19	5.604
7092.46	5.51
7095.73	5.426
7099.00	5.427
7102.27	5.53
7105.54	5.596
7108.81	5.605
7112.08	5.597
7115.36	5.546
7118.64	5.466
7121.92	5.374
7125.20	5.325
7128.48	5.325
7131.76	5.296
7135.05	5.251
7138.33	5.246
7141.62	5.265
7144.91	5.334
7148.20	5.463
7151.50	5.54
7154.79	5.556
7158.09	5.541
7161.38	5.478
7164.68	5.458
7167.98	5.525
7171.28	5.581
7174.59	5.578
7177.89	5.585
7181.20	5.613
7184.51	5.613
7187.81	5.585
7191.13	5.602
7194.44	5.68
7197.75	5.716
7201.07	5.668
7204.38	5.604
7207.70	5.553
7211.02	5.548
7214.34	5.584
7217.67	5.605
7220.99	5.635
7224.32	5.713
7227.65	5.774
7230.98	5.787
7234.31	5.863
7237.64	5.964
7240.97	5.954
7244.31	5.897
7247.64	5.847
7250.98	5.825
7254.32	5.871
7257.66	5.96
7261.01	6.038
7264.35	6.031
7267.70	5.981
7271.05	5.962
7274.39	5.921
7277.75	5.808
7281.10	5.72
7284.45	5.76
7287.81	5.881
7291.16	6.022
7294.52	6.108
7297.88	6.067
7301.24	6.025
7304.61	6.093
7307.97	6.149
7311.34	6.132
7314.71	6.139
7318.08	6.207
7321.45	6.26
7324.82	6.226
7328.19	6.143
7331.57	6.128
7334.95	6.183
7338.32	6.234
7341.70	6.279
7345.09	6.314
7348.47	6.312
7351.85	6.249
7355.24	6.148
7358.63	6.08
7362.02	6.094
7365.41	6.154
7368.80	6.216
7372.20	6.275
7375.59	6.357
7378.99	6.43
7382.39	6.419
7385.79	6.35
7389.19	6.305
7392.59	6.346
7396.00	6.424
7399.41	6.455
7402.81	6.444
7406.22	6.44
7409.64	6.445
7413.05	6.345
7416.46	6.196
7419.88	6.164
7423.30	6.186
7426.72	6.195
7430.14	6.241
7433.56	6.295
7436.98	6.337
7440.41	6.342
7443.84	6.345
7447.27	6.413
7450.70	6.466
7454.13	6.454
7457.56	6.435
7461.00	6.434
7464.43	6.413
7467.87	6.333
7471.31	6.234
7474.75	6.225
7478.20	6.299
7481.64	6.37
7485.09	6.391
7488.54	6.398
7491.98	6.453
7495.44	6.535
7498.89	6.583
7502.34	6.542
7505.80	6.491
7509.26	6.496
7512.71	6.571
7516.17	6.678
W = 1.13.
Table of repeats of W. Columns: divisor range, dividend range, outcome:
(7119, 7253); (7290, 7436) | 1.17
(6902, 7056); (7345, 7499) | 1.16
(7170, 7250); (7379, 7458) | 1.18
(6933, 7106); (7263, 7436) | 1.11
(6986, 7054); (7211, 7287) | 1.00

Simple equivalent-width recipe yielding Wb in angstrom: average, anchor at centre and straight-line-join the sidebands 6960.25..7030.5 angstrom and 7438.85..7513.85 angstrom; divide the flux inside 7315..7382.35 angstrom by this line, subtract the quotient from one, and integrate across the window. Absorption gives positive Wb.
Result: 1.4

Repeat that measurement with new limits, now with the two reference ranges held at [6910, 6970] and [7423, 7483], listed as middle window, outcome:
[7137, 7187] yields 5.80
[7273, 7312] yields 1.87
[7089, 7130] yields 4.71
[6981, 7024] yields -0.42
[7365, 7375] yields 0.10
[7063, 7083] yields 0.10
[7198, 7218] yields 2.03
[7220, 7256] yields 2.39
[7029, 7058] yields -0.55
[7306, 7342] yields 0.57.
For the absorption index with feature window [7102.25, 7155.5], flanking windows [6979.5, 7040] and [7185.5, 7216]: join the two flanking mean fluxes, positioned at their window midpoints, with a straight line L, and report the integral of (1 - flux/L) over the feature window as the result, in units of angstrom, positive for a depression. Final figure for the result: 3.9 angstrom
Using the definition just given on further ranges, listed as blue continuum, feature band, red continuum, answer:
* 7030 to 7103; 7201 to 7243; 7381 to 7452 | 3.1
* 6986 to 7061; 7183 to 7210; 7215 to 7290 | 1.4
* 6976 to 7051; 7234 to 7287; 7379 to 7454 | 3.4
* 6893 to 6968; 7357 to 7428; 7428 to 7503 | 0.6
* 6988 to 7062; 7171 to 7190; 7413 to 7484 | 2.0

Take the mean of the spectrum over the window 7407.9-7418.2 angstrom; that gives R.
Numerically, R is 6.33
